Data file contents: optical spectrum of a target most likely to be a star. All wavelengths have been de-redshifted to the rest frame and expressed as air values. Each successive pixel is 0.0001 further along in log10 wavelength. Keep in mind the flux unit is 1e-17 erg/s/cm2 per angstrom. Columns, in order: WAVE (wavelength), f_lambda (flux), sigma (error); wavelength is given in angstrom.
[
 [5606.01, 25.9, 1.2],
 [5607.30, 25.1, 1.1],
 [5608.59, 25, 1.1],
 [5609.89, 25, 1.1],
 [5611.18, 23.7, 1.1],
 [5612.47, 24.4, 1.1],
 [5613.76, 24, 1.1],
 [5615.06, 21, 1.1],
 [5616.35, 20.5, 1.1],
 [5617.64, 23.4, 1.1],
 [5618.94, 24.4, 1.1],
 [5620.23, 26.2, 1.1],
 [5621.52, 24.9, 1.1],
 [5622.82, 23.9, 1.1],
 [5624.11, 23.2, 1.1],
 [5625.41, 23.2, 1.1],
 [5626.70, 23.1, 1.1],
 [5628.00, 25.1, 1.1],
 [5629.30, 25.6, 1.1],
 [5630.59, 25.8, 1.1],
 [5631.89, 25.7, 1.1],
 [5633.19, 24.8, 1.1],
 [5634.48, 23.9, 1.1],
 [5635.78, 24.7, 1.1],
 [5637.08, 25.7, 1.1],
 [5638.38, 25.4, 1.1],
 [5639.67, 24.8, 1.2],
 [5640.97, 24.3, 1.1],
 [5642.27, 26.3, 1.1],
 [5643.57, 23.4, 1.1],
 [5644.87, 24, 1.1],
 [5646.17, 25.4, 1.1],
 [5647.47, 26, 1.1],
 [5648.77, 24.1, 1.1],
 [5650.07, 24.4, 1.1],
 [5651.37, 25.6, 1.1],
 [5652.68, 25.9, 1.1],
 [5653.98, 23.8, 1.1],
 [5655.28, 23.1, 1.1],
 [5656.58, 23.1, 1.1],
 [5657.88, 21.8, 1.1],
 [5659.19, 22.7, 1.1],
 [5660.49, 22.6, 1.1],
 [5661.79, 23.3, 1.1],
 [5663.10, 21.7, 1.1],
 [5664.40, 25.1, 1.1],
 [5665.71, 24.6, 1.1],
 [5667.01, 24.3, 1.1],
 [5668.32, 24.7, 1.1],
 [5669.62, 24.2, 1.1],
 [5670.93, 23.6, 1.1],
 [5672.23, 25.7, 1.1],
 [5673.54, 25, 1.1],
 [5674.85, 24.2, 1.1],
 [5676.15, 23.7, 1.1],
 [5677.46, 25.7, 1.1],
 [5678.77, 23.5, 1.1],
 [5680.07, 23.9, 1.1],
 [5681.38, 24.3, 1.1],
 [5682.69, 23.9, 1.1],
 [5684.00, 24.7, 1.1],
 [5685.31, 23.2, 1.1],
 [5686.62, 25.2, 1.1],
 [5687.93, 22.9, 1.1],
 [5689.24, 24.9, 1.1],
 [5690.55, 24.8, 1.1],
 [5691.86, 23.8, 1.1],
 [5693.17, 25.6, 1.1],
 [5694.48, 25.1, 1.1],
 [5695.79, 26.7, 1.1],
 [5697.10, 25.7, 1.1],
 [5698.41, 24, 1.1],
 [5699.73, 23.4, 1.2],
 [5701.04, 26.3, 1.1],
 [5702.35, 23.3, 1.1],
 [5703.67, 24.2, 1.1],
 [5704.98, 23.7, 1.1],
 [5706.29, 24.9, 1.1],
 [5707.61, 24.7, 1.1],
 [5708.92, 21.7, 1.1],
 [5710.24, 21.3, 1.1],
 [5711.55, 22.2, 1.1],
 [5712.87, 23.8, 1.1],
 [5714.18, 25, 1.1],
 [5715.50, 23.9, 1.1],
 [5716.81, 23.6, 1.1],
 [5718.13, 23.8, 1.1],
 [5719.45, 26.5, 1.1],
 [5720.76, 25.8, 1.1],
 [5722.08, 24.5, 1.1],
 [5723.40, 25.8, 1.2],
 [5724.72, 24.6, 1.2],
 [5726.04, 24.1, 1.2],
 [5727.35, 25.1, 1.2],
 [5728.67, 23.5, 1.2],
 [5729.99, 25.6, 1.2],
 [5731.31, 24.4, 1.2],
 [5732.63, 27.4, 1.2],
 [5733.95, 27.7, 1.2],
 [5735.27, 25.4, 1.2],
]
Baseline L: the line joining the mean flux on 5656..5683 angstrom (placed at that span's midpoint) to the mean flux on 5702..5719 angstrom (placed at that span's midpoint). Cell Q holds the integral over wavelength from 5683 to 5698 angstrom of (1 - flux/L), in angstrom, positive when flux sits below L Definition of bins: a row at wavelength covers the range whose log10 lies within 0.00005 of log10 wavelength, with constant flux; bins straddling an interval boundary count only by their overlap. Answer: -0.6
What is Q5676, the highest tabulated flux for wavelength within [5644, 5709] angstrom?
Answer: 26.7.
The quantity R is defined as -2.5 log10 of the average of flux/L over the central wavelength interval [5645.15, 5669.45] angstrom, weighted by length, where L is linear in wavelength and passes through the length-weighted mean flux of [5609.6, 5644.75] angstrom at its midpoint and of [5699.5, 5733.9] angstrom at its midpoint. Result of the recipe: 0.01 mag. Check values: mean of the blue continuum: 24.3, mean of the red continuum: 24.4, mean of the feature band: 24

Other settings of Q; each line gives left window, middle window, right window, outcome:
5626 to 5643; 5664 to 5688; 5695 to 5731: 0.30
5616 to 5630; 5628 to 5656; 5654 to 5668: -1.45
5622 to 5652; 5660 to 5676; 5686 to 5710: 0.32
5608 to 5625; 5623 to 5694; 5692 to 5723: -0.85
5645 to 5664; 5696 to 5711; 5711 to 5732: 0.21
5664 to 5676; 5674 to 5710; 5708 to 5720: -0.44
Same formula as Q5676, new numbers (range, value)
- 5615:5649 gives 26.3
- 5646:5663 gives 26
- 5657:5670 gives 25.1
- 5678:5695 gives 25.6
